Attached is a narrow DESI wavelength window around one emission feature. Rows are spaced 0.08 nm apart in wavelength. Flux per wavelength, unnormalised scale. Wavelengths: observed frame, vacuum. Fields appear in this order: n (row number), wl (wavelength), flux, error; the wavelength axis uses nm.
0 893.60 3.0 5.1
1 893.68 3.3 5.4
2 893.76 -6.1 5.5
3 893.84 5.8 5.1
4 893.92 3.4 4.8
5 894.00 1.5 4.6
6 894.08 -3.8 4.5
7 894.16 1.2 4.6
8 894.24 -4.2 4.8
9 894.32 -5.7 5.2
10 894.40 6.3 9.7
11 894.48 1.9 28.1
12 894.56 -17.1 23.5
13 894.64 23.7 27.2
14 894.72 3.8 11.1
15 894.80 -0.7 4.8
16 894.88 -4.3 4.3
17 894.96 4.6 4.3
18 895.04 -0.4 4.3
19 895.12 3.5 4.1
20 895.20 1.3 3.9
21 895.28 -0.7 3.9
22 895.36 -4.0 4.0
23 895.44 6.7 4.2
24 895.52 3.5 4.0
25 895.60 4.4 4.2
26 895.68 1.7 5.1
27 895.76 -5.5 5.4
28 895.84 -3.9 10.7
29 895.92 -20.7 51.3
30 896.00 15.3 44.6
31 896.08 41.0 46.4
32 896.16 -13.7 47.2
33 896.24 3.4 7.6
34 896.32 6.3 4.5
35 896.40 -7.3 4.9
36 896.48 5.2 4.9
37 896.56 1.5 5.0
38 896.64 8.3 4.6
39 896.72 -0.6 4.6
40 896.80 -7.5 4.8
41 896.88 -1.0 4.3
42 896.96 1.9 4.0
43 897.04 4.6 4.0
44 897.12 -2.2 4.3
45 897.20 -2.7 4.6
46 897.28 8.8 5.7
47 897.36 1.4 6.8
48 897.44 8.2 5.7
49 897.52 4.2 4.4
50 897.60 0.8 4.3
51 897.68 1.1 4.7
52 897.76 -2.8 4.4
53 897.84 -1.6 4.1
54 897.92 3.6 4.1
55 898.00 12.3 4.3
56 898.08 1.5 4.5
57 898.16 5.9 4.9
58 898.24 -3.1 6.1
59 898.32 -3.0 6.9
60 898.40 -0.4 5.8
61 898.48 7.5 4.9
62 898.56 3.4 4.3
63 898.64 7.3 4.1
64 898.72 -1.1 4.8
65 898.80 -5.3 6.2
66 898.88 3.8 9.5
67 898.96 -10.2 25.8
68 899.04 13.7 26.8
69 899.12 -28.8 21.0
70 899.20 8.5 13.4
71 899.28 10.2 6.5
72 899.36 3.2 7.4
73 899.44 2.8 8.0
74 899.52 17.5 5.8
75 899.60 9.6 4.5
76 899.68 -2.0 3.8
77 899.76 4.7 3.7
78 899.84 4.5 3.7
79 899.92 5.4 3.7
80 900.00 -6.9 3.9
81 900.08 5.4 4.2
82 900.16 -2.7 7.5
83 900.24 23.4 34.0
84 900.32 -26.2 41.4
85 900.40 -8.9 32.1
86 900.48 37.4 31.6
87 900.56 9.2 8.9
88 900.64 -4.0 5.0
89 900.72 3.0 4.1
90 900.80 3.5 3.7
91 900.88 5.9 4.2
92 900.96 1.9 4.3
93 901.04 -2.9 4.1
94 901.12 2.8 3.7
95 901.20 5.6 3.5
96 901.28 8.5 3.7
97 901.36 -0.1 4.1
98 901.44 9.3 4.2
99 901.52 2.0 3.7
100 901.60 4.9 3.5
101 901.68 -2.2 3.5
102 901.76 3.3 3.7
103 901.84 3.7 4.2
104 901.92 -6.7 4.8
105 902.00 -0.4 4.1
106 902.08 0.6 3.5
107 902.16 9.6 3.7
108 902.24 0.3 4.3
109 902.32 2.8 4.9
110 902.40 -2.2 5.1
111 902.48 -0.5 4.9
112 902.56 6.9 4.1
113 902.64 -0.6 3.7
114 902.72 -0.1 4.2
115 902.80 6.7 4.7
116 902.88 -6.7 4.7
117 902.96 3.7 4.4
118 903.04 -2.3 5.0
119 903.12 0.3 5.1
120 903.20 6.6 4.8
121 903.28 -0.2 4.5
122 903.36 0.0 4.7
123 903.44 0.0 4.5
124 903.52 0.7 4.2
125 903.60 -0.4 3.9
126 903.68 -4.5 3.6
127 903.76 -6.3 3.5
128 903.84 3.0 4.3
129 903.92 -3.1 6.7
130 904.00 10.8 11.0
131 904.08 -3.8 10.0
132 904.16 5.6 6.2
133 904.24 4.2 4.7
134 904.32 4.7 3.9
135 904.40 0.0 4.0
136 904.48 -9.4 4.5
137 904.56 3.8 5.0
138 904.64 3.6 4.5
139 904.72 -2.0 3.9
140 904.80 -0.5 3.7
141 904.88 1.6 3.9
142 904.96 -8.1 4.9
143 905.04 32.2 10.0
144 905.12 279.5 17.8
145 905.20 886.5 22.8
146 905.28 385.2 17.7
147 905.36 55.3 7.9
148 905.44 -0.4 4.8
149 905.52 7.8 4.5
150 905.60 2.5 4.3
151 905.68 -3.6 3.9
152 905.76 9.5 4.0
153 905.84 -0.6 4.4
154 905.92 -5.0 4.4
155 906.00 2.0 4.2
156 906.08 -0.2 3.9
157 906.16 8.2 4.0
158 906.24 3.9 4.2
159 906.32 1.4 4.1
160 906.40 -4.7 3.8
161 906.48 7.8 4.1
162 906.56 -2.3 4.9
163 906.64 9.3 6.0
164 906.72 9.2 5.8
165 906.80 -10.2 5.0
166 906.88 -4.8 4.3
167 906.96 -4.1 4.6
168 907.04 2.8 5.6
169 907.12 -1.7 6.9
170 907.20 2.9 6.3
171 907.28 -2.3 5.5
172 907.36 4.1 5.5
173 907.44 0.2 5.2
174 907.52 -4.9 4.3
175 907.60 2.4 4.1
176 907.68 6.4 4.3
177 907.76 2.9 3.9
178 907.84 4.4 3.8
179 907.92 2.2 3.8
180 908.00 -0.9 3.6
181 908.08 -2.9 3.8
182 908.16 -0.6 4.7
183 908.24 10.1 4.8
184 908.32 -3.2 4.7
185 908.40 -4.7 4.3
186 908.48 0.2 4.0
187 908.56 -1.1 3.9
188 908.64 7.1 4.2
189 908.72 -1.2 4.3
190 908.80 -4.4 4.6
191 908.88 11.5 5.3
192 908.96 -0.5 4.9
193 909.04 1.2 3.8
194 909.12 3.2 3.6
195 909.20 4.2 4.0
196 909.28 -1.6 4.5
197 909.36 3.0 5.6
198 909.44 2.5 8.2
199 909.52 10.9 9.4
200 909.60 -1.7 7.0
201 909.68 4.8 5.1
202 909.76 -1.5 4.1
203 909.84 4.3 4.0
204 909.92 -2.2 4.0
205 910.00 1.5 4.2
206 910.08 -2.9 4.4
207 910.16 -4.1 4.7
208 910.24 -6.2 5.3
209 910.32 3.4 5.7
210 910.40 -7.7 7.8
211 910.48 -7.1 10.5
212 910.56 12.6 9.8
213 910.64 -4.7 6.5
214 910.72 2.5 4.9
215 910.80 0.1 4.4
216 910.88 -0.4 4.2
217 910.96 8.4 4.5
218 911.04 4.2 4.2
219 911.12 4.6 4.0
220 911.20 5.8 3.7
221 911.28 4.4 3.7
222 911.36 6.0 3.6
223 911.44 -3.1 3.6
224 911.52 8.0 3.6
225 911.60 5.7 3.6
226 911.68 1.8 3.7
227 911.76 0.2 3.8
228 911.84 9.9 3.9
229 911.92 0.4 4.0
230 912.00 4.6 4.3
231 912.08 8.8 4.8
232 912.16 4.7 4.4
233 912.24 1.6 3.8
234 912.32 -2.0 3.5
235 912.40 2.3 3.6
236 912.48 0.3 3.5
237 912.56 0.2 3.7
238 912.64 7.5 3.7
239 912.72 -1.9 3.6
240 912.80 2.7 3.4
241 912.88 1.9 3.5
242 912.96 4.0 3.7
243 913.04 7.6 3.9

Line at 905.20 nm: [O III] 5007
